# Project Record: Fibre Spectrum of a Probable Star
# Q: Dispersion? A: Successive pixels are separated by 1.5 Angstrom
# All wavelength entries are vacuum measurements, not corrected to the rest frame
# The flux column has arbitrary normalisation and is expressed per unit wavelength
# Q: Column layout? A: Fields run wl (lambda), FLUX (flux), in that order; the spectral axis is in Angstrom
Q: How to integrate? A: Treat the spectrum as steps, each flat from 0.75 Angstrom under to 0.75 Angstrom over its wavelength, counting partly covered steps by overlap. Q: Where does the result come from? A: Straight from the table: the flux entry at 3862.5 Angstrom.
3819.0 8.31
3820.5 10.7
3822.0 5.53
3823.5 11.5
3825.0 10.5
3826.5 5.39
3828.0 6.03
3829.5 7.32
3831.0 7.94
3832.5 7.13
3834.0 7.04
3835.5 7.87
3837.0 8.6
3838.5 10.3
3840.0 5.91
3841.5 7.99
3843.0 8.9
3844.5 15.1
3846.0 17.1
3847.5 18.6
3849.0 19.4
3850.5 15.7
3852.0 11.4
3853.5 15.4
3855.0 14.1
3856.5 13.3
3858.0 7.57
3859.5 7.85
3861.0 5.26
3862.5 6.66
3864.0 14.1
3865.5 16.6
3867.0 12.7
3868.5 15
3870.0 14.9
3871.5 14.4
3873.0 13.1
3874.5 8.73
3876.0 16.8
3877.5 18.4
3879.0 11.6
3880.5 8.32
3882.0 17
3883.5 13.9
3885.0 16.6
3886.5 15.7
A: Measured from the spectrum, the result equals 6.66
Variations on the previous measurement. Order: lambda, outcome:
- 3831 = 7.94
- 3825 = 10.5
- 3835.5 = 7.87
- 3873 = 13.1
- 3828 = 6.03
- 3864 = 14.1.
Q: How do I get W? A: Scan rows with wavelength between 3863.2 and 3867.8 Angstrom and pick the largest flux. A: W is 16.6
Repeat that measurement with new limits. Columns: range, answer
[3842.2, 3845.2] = 15.1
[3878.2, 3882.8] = 17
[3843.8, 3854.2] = 19.4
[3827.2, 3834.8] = 7.94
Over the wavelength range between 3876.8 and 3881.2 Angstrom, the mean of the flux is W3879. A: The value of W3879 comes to 12.8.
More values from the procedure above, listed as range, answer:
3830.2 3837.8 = 7.73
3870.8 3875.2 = 12.1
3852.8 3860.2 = 11.6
